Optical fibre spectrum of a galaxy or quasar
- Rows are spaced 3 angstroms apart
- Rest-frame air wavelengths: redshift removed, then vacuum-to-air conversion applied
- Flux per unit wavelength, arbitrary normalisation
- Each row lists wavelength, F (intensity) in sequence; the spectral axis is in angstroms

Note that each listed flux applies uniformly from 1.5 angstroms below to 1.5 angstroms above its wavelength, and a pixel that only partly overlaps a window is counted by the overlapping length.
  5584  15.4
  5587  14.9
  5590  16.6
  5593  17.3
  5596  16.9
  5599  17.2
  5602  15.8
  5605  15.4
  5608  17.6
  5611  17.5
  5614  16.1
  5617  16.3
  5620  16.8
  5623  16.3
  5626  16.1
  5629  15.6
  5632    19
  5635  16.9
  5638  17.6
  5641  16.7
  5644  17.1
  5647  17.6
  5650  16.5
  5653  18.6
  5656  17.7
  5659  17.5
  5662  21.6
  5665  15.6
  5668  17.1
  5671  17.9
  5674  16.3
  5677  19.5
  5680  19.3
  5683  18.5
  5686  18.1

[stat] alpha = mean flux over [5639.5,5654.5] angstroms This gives 17.3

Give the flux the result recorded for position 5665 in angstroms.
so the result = 15.6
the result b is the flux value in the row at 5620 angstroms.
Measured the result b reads 16.8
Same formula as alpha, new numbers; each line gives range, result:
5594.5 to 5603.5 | 16.6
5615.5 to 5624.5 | 16.5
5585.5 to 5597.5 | 16.4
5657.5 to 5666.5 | 18.2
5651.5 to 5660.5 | 17.9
